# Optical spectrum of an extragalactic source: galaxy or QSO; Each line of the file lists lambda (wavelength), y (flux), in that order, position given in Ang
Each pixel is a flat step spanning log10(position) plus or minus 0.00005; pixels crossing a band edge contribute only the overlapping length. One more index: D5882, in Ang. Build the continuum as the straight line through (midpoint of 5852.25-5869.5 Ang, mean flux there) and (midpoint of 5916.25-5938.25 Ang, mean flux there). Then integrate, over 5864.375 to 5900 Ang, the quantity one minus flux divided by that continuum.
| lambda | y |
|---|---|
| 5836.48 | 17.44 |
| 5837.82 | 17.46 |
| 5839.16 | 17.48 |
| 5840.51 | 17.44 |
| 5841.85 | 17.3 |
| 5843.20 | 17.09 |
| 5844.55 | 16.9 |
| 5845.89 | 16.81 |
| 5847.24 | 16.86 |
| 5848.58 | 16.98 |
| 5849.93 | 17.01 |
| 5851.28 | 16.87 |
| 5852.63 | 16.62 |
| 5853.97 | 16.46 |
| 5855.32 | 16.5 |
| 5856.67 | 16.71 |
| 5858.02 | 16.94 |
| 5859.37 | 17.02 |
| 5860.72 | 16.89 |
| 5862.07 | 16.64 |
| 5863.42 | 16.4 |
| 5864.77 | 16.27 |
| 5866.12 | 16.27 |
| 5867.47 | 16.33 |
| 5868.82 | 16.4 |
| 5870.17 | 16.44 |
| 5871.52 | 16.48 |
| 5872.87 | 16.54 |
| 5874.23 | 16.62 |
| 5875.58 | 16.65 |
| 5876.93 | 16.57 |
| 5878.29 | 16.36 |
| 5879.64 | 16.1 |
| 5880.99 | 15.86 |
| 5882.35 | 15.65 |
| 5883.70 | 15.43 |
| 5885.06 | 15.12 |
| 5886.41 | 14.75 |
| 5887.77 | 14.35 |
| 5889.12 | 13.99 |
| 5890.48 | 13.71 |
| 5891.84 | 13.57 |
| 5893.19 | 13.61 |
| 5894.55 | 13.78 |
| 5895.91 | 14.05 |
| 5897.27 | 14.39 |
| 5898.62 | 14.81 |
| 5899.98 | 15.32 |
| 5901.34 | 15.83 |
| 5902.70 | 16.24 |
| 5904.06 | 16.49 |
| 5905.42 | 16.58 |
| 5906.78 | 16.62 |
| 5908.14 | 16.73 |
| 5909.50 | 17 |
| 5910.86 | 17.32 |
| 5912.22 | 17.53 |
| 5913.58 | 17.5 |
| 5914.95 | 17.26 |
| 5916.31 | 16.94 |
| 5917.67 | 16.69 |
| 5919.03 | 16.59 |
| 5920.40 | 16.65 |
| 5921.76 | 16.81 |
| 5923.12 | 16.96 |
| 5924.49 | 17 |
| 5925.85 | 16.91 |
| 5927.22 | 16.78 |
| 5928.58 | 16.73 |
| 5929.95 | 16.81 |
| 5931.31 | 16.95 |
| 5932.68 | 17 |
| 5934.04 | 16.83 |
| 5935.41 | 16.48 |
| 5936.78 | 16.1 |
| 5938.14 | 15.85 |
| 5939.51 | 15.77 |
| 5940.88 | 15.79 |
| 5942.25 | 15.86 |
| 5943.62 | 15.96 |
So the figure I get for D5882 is 2.7 Ang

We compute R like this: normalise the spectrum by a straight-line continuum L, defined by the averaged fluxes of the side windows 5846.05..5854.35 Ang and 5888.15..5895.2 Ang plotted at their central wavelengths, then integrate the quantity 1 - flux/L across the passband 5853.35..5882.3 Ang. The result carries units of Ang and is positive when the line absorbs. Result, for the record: -1.83 Ang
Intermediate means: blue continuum 16.8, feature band 16.5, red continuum 13.8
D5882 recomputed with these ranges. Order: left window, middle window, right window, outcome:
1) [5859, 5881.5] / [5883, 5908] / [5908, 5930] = 2.63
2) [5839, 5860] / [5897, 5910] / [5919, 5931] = 0.62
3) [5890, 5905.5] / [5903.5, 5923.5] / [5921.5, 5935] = -1.32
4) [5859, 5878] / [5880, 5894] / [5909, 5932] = 1.72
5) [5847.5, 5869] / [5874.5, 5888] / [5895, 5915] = 0.55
